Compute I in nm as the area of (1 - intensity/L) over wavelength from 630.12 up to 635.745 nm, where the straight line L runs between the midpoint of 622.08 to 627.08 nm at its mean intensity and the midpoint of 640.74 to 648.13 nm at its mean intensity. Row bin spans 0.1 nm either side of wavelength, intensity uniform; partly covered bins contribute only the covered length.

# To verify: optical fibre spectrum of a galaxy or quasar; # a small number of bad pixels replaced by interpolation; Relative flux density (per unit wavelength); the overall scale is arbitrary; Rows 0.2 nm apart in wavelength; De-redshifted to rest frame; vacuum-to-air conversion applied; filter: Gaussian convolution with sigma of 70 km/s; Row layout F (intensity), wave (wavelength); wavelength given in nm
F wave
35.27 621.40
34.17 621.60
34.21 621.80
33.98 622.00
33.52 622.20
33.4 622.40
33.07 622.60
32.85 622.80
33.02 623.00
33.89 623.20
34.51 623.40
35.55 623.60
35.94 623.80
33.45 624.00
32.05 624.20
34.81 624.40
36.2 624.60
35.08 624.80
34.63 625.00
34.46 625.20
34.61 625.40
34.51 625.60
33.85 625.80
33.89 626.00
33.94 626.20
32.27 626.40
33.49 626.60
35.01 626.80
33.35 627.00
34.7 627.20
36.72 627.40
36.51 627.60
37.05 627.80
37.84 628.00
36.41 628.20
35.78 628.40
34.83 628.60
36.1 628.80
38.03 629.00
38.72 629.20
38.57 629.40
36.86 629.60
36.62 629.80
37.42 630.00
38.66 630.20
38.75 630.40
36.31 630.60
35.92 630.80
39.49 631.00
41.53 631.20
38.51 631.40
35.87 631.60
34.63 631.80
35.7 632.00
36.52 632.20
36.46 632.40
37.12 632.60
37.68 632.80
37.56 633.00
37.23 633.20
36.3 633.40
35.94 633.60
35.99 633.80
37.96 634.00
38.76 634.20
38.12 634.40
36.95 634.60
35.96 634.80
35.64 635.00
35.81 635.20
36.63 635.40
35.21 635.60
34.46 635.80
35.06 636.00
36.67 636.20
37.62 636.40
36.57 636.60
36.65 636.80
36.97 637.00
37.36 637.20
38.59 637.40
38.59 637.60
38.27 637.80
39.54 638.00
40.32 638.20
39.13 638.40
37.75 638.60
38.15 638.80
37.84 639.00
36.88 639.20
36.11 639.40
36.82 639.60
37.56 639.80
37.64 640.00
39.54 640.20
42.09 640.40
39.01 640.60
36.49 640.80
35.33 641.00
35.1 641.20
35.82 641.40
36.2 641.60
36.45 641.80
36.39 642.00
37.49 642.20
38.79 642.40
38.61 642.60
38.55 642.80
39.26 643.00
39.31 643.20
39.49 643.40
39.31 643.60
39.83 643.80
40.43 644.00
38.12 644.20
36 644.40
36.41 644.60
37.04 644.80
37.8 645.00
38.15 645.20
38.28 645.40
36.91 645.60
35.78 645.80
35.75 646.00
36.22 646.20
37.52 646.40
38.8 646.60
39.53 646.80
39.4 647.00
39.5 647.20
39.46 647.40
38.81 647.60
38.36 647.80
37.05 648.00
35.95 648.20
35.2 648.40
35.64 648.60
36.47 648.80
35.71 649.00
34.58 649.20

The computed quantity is -0.22 nm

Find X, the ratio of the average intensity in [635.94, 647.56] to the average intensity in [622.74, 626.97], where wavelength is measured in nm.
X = 1.11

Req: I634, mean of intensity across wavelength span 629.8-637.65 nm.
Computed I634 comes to 37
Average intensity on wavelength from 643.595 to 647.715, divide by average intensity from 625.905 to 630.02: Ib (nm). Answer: 1.1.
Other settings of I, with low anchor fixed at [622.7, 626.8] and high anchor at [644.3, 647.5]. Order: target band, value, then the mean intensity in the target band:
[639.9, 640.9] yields -0.06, 39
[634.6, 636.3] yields 0.01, 35.8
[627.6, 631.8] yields -0.29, 37.4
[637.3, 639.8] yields -0.12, 38.1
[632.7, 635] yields -0.09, 37.1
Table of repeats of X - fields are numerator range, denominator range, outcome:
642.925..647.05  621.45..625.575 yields 1.11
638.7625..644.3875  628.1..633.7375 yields 1.02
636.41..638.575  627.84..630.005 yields 1.03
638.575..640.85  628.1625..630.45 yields 1.02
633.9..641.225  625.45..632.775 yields 1.03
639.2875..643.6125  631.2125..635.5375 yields 1.03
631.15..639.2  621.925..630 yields 1.06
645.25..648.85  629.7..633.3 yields 1.00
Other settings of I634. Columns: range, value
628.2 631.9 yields 37.3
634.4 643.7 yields 37.5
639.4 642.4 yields 37.3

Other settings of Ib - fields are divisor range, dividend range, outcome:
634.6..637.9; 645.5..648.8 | 1.02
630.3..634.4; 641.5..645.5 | 1.02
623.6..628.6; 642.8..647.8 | 1.10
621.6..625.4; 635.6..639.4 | 1.10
